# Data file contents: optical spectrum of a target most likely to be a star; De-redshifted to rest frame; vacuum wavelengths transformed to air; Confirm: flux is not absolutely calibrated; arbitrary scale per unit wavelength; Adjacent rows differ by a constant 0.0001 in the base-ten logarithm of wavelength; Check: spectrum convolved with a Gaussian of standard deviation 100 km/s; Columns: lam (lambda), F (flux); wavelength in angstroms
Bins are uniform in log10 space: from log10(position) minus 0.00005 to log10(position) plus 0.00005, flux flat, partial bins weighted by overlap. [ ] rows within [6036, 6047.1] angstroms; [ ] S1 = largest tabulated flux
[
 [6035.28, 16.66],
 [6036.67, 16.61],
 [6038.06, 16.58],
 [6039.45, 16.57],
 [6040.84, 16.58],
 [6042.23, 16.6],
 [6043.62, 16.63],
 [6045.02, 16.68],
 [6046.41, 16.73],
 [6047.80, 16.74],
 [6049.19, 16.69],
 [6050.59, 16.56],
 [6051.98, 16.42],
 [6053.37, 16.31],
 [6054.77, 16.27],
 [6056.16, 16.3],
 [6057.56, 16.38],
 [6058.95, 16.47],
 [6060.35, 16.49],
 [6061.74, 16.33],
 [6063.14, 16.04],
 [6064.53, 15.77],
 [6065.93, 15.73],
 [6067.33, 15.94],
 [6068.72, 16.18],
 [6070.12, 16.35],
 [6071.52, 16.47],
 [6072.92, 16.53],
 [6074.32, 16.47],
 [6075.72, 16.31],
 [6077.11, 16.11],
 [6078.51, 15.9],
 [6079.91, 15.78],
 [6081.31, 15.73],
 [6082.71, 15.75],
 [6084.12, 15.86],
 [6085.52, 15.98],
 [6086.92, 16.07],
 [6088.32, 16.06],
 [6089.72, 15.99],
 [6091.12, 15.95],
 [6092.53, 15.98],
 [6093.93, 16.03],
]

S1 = 16.73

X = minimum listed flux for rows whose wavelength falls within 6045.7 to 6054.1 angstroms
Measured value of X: 16.31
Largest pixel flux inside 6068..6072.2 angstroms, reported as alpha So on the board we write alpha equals 16.47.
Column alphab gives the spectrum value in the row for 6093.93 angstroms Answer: 16.03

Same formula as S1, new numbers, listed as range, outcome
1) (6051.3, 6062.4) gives 16.49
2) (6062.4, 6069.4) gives 16.18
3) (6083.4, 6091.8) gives 16.07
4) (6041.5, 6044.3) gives 16.63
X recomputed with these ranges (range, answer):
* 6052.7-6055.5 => 16.27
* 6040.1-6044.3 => 16.58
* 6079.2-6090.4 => 15.73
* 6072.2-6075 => 16.47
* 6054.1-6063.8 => 16.04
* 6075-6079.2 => 15.9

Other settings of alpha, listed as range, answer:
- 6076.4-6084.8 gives 16.11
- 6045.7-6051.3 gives 16.74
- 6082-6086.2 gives 15.98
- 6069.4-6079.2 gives 16.53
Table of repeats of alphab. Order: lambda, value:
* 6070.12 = 16.35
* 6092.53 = 15.98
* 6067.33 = 15.94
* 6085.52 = 15.98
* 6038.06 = 16.58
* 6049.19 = 16.69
